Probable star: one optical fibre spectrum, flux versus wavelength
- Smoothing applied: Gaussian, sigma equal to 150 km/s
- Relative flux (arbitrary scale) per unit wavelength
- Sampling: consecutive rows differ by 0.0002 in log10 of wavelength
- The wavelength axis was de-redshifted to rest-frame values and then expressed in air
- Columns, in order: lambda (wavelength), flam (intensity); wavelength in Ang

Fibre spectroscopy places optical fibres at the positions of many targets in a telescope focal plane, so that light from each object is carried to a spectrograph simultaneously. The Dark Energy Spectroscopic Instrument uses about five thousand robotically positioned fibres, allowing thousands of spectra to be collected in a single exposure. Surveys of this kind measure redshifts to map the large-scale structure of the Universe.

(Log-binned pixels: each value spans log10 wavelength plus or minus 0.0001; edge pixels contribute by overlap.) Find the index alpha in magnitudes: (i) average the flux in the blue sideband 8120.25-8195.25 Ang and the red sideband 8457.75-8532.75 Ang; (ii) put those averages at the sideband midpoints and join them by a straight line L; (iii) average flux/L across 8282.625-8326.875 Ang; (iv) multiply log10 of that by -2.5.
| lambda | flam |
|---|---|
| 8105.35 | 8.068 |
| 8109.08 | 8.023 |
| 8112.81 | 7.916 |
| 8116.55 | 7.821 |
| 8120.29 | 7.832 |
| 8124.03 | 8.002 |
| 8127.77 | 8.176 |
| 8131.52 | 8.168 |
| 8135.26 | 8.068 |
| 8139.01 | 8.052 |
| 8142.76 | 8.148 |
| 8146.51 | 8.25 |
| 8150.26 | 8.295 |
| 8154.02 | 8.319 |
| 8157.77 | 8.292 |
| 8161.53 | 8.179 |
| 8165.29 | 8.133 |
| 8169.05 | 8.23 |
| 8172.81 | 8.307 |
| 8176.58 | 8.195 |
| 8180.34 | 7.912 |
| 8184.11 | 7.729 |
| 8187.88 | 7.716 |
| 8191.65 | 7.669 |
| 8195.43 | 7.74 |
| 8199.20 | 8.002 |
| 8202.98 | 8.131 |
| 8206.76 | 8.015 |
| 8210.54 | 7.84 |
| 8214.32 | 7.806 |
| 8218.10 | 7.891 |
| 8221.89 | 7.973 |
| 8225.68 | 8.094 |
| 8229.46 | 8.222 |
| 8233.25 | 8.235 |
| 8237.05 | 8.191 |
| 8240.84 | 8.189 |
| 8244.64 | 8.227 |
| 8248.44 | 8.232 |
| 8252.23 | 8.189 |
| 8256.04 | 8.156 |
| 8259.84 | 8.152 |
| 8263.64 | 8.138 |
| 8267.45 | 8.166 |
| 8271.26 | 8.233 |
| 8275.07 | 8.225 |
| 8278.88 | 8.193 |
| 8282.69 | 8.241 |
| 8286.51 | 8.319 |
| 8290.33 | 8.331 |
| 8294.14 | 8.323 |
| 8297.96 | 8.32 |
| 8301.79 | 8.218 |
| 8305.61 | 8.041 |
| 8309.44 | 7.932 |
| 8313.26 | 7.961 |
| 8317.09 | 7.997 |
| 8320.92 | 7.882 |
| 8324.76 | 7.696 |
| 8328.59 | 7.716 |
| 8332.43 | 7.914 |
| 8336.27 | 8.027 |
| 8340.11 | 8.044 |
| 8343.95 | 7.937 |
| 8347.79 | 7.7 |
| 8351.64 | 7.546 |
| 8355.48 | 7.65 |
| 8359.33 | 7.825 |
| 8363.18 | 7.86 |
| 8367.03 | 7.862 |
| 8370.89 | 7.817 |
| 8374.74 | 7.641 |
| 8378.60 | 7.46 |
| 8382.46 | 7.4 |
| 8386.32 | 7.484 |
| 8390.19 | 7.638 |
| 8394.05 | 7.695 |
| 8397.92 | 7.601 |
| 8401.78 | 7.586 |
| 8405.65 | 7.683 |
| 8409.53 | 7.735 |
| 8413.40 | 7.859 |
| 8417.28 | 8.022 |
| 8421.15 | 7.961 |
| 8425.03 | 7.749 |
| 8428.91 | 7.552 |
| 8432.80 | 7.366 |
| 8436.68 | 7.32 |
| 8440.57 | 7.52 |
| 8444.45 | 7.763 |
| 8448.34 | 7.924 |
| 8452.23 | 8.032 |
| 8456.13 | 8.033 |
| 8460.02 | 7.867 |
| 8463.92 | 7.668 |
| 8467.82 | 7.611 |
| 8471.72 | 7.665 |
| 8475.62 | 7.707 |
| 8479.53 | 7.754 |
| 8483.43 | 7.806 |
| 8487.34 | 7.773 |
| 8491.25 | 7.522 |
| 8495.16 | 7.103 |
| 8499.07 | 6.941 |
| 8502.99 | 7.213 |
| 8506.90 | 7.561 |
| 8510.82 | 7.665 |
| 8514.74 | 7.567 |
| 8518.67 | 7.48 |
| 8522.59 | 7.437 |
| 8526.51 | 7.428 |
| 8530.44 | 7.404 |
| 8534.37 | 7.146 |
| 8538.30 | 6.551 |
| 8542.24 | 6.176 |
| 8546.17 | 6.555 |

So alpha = -0.03 mag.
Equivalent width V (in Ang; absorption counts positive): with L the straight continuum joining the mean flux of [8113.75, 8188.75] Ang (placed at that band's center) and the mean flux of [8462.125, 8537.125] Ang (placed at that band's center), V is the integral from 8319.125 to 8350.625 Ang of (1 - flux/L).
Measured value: -0.3 Ang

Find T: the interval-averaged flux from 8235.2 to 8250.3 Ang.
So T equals 8.21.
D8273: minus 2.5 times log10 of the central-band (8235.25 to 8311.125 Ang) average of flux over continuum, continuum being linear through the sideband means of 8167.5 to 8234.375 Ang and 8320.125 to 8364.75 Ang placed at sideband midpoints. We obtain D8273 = -0.041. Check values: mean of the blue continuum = 7.98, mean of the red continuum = 7.81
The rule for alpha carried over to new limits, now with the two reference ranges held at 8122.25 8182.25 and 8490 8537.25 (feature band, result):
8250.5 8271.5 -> -0.032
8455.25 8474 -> -0.041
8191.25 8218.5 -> 0.021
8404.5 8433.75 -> -0.026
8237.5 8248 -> -0.032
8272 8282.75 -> -0.045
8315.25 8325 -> -0.012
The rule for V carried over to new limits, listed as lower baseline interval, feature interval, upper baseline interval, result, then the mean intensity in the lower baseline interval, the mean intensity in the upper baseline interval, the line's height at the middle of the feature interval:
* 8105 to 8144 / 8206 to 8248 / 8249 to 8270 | 0.3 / 8.02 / 8.17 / 8.13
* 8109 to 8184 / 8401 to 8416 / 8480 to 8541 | -0.3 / 8.11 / 7.37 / 7.58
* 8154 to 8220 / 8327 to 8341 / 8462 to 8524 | -0.3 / 8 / 7.53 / 7.77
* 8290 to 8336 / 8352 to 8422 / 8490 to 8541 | 0.4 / 8.02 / 7.29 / 7.75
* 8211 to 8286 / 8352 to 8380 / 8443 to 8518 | 0.6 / 8.14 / 7.64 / 7.89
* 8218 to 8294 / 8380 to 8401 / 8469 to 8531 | 0.7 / 8.19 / 7.51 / 7.81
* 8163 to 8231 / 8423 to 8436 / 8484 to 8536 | 0.0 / 7.98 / 7.42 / 7.56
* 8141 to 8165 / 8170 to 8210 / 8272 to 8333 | 1.3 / 8.24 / 8.09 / 8.2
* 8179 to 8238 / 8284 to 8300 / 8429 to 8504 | -1.0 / 7.94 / 7.61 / 7.84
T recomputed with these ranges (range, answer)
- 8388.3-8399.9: 7.65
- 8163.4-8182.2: 8.16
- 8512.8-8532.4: 7.46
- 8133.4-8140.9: 8.06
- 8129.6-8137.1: 8.12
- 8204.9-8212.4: 7.93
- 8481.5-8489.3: 7.79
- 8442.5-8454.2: 7.91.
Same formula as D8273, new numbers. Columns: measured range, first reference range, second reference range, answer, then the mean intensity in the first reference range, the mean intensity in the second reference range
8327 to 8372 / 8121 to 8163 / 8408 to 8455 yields 0.00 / 8.17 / 7.74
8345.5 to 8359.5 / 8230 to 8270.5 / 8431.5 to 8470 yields 0.04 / 8.19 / 7.72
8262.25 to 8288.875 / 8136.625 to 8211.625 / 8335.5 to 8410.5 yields -0.05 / 8.06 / 7.7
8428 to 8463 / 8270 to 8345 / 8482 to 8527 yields -0.01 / 8.08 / 7.46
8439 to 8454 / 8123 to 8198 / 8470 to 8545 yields -0.05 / 8.08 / 7.35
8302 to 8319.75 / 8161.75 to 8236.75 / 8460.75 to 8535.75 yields -0.03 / 8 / 7.51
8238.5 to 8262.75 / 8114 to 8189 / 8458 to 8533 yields -0.03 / 8.09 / 7.53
